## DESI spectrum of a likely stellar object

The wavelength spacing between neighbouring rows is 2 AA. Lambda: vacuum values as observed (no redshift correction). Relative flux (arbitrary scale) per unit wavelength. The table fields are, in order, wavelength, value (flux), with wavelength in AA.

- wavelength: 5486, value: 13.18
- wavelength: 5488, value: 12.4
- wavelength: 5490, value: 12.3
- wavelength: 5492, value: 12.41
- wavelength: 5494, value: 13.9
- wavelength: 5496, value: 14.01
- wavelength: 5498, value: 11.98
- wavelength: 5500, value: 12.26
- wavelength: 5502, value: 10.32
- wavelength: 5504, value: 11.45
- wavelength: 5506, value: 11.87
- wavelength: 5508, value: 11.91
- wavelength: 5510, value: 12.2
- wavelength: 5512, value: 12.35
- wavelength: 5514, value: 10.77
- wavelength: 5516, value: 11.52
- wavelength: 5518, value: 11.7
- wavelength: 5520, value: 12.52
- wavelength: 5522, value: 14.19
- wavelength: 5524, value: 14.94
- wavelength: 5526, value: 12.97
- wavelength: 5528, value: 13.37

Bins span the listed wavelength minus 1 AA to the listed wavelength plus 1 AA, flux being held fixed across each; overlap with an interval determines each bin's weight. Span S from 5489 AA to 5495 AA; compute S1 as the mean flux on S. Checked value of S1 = 12.9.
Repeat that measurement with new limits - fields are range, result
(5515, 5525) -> 13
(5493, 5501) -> 13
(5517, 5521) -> 12.1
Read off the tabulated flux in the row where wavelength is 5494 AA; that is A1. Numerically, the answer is 13.9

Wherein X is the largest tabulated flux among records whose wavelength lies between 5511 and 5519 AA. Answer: 12.35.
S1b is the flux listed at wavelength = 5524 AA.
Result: 14.94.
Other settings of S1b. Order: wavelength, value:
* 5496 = 14.01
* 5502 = 10.32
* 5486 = 13.18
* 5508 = 11.91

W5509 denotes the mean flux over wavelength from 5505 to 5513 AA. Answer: 12.1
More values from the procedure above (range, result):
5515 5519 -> 11.6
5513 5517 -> 11.1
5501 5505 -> 10.9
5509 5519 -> 11.7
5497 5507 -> 11.6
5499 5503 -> 11.3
